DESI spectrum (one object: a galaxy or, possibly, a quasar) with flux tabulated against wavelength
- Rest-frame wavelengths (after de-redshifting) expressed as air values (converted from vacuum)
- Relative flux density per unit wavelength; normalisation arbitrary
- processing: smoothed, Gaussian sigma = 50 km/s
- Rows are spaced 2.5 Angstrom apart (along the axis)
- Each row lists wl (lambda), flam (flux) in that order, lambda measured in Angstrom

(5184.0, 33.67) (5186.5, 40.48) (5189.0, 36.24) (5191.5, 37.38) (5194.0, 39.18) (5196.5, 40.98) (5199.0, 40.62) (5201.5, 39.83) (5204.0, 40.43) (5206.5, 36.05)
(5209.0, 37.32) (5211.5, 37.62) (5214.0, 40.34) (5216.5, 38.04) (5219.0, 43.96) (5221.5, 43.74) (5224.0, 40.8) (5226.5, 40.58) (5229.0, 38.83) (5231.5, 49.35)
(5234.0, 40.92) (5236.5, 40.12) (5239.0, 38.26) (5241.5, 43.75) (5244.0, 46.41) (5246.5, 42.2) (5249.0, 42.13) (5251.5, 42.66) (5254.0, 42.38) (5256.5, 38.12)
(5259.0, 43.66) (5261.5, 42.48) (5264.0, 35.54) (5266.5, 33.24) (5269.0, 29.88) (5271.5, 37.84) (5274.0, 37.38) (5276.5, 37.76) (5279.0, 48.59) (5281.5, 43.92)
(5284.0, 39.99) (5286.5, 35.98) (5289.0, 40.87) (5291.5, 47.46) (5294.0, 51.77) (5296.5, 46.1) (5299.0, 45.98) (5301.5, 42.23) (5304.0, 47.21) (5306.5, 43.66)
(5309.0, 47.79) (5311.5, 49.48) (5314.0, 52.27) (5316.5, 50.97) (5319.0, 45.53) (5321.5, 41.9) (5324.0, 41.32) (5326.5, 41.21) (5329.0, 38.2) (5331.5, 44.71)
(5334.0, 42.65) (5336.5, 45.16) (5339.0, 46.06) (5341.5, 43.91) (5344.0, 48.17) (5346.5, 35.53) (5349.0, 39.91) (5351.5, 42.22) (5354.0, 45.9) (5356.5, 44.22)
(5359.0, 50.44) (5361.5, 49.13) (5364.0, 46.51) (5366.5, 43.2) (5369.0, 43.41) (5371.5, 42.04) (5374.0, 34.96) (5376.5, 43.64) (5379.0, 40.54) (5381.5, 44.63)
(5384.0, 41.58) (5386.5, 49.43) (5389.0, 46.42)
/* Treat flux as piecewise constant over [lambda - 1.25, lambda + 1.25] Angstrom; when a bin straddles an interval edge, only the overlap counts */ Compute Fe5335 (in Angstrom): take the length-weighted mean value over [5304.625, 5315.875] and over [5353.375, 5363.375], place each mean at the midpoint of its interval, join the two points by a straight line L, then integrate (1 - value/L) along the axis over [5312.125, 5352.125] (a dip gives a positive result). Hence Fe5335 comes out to 3.4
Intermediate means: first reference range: 48.4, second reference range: 47.5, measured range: 43.8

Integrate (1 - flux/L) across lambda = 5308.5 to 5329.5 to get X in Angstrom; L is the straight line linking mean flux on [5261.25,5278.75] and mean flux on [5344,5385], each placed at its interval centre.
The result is -2.9 Angstrom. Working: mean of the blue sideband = 36.7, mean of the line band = 45.6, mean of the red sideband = 43.2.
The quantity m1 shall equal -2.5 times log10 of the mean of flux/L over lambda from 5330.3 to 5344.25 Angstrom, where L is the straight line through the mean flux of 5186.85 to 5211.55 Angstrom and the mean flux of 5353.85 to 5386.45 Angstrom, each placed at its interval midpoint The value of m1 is -0.05 mag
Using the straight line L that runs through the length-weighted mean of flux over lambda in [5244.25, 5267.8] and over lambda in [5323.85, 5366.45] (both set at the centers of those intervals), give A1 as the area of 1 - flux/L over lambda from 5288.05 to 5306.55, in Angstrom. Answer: -1.7 Angstrom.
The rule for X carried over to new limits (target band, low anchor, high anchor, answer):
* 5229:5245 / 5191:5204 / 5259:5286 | -1.4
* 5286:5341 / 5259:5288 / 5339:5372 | -4.9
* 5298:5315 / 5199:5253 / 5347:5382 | -1.8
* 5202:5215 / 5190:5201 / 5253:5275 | 0.3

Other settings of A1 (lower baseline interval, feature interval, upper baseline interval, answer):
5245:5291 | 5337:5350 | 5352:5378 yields 0.1 Angstrom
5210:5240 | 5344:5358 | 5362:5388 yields 0.2 Angstrom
